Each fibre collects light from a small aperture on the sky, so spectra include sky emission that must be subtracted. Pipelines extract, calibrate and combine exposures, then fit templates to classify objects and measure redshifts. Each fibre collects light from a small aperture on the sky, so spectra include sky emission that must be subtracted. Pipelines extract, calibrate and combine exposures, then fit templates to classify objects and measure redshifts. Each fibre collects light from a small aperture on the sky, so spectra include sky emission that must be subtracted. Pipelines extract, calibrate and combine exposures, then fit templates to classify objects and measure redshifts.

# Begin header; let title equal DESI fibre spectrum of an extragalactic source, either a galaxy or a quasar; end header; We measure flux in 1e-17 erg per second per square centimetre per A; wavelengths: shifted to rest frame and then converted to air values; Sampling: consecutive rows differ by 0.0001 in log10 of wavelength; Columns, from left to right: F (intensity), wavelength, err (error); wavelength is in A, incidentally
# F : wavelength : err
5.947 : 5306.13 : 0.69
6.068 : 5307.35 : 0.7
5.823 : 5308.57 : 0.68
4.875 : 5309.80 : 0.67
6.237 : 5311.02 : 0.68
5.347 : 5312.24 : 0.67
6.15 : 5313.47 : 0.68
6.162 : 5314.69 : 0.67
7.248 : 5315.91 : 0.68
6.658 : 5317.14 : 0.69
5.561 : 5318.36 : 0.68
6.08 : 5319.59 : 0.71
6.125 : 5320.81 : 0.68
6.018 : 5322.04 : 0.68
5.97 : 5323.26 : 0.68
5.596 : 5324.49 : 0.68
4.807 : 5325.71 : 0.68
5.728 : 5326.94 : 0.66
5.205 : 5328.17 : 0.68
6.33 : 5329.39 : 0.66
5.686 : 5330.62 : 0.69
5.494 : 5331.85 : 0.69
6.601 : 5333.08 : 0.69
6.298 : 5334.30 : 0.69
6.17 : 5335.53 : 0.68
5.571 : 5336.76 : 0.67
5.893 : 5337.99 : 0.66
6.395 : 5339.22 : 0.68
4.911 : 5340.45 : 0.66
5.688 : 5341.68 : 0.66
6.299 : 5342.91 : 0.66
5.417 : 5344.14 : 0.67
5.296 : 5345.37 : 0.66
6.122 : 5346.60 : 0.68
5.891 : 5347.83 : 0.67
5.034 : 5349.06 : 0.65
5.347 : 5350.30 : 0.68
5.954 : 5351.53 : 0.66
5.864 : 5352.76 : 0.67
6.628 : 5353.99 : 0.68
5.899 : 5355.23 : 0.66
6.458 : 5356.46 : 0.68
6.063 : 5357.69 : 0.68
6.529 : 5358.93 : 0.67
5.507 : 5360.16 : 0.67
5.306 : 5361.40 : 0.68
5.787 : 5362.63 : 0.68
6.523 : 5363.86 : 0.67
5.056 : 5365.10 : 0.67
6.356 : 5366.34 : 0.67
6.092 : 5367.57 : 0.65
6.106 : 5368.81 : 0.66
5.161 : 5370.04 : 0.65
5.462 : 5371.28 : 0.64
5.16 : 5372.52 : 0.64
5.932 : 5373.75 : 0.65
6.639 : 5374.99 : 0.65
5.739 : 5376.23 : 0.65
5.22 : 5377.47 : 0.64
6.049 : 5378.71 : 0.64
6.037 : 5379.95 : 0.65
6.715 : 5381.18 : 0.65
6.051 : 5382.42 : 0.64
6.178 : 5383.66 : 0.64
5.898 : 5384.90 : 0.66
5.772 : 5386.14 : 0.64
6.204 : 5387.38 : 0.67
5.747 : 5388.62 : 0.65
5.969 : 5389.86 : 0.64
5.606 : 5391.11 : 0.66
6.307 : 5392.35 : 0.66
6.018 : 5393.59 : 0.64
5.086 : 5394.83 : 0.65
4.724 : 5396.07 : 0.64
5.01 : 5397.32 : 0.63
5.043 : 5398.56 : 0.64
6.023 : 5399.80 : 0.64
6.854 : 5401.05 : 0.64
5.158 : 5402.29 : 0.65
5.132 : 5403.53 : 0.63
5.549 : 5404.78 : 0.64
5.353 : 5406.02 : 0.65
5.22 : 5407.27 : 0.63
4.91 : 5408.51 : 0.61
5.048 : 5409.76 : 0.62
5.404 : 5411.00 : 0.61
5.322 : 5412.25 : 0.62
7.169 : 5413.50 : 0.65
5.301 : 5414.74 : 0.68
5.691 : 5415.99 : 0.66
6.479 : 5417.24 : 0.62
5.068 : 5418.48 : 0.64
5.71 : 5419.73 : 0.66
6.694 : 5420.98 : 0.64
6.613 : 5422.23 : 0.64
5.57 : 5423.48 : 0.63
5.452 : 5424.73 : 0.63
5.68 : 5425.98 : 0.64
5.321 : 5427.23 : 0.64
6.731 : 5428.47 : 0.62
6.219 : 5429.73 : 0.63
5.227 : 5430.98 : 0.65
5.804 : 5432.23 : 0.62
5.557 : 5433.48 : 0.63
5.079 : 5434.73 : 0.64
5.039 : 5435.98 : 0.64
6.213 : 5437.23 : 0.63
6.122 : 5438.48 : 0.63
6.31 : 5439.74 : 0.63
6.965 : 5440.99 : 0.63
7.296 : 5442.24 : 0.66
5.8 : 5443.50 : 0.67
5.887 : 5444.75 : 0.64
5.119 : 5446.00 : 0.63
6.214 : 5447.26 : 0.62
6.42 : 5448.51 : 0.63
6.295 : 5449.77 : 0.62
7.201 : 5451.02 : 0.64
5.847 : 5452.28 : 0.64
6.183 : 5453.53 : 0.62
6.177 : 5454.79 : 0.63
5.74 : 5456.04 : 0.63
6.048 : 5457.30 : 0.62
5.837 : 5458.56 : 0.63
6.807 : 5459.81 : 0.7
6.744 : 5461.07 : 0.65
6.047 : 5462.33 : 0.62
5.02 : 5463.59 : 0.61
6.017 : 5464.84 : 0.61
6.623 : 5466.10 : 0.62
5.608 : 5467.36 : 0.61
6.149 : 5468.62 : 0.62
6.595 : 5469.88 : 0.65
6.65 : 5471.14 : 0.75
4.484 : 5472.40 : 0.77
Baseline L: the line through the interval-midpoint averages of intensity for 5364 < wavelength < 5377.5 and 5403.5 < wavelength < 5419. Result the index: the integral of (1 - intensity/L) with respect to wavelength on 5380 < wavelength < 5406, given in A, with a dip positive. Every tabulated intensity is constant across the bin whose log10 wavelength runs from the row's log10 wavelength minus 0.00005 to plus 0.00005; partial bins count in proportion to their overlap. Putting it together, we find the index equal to -0.5 A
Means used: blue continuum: 5.77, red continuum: 5.53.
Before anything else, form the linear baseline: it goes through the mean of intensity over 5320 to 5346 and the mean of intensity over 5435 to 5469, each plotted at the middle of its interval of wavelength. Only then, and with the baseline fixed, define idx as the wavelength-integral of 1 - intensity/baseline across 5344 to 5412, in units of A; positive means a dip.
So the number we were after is 2.0 A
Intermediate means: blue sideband 5.79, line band 5.74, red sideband 6.13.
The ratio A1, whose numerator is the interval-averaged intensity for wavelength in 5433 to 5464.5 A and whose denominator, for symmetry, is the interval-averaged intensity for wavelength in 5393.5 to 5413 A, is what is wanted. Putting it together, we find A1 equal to 1.1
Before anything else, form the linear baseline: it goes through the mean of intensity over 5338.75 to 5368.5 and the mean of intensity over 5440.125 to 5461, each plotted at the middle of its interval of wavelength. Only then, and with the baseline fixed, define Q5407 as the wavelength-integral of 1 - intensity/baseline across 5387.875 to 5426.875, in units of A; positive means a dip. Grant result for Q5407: 2.78 A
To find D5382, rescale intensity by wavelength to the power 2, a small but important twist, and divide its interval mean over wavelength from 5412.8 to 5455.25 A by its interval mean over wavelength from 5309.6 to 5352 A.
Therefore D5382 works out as 1.1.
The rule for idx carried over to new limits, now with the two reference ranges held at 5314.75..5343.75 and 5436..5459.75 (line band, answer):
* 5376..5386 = 0.1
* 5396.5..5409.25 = 1.4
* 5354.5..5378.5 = 0.6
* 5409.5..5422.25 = 0.6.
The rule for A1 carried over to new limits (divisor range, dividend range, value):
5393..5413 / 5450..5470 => 1.15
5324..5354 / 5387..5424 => 0.98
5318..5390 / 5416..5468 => 1.03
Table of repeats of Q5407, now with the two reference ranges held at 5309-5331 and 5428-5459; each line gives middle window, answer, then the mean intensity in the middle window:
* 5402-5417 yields 1.3 A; 5.47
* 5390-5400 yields 0.8 A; 5.48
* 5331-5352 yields 0.4 A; 5.78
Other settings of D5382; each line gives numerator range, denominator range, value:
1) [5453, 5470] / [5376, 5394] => 1.05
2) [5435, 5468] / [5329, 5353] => 1.10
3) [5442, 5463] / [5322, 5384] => 1.10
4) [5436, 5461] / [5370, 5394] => 1.08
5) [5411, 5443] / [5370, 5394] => 1.02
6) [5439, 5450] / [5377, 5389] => 1.06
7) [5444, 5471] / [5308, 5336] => 1.09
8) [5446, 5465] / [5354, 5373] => 1.08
